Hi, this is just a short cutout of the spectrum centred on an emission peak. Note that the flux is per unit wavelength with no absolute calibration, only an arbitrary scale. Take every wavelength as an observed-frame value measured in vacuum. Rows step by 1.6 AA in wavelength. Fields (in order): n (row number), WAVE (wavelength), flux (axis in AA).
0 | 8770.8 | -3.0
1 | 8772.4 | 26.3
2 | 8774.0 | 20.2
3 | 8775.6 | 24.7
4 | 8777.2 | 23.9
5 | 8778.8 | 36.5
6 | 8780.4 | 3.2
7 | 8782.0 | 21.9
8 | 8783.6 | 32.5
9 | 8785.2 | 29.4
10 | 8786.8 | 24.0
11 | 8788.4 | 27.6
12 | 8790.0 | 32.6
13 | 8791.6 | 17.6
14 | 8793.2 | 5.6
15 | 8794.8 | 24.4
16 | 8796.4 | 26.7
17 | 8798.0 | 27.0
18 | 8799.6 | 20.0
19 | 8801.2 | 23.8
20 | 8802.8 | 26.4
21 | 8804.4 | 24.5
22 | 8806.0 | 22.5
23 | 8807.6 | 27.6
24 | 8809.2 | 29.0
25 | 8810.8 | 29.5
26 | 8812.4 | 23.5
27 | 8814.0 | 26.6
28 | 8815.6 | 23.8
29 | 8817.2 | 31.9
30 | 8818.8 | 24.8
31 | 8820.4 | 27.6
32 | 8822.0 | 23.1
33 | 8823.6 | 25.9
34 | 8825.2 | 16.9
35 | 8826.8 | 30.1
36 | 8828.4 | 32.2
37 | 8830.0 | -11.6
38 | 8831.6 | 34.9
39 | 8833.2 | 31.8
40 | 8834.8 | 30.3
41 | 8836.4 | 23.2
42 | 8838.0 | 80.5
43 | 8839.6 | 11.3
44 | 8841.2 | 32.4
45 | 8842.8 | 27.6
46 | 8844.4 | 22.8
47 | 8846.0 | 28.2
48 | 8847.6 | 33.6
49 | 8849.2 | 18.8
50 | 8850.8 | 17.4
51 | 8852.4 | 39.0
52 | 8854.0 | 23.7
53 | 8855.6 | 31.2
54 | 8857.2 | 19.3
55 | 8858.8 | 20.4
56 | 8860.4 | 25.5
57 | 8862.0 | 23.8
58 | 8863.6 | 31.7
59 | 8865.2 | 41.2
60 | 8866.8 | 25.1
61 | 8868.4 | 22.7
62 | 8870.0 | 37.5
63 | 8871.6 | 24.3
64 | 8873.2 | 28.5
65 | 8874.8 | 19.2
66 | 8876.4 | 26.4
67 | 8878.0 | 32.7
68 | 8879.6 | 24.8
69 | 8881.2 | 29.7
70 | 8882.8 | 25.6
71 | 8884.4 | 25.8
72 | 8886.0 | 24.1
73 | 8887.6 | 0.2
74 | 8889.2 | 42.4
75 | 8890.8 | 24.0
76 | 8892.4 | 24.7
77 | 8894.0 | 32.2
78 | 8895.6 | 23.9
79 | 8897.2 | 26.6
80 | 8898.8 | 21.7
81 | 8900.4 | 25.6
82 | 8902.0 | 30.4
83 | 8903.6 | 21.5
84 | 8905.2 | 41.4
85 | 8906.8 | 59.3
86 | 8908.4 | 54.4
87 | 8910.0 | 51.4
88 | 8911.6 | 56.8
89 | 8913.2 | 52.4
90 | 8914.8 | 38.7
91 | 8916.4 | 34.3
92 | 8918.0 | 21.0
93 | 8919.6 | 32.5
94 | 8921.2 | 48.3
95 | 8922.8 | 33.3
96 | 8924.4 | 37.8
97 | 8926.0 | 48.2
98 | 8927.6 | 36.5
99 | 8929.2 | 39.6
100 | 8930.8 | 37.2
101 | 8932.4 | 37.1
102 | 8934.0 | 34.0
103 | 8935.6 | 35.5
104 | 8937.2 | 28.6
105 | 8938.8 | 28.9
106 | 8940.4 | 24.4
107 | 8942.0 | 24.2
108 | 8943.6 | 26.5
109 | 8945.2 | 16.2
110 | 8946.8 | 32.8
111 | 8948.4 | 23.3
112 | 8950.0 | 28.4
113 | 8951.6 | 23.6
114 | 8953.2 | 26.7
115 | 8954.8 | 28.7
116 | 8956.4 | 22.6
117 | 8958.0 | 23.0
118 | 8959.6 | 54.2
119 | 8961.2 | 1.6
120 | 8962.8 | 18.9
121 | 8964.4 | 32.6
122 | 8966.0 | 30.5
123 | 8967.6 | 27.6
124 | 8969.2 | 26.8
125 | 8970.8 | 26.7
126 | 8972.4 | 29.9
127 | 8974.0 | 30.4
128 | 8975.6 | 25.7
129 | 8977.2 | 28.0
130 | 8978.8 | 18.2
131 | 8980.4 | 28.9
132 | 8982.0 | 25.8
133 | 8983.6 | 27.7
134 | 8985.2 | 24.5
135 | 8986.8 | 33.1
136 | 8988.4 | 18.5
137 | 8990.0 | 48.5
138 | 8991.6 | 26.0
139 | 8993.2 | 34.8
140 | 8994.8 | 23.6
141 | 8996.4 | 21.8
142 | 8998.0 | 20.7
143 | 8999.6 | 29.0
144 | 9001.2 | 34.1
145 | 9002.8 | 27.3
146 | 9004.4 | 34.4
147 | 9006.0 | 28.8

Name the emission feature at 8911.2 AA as [S II] 6716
